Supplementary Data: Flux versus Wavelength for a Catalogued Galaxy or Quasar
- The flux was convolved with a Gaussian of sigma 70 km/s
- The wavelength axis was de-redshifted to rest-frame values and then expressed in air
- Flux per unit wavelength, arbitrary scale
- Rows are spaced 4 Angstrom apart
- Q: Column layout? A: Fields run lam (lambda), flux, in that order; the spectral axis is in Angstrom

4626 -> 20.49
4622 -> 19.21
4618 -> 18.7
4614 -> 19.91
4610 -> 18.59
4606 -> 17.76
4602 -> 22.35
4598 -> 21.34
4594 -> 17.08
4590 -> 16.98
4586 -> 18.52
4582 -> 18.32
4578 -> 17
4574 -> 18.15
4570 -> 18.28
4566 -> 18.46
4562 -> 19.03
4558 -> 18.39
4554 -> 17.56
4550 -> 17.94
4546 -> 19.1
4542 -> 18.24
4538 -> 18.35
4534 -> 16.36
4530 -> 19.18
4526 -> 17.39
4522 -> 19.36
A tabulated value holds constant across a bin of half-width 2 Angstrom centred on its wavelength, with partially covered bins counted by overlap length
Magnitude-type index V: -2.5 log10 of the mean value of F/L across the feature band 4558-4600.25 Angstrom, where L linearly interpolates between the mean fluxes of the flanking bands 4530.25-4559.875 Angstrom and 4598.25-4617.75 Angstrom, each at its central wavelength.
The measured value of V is 0.036 mag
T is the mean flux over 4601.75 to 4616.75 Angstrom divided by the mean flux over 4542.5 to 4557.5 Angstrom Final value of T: 1.06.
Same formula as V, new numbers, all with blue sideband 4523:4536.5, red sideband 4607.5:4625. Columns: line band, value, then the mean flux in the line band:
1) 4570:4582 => 0.042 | 17.8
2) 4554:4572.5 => -0.006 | 18.4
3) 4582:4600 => 0.017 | 18.5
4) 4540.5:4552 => -0.023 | 18.4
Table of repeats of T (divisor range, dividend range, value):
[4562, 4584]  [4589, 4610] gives 1.06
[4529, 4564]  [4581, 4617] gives 1.04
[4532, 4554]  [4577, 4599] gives 1.01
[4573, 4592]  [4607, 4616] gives 1.07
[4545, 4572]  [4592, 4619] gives 1.06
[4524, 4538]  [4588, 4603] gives 1.08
